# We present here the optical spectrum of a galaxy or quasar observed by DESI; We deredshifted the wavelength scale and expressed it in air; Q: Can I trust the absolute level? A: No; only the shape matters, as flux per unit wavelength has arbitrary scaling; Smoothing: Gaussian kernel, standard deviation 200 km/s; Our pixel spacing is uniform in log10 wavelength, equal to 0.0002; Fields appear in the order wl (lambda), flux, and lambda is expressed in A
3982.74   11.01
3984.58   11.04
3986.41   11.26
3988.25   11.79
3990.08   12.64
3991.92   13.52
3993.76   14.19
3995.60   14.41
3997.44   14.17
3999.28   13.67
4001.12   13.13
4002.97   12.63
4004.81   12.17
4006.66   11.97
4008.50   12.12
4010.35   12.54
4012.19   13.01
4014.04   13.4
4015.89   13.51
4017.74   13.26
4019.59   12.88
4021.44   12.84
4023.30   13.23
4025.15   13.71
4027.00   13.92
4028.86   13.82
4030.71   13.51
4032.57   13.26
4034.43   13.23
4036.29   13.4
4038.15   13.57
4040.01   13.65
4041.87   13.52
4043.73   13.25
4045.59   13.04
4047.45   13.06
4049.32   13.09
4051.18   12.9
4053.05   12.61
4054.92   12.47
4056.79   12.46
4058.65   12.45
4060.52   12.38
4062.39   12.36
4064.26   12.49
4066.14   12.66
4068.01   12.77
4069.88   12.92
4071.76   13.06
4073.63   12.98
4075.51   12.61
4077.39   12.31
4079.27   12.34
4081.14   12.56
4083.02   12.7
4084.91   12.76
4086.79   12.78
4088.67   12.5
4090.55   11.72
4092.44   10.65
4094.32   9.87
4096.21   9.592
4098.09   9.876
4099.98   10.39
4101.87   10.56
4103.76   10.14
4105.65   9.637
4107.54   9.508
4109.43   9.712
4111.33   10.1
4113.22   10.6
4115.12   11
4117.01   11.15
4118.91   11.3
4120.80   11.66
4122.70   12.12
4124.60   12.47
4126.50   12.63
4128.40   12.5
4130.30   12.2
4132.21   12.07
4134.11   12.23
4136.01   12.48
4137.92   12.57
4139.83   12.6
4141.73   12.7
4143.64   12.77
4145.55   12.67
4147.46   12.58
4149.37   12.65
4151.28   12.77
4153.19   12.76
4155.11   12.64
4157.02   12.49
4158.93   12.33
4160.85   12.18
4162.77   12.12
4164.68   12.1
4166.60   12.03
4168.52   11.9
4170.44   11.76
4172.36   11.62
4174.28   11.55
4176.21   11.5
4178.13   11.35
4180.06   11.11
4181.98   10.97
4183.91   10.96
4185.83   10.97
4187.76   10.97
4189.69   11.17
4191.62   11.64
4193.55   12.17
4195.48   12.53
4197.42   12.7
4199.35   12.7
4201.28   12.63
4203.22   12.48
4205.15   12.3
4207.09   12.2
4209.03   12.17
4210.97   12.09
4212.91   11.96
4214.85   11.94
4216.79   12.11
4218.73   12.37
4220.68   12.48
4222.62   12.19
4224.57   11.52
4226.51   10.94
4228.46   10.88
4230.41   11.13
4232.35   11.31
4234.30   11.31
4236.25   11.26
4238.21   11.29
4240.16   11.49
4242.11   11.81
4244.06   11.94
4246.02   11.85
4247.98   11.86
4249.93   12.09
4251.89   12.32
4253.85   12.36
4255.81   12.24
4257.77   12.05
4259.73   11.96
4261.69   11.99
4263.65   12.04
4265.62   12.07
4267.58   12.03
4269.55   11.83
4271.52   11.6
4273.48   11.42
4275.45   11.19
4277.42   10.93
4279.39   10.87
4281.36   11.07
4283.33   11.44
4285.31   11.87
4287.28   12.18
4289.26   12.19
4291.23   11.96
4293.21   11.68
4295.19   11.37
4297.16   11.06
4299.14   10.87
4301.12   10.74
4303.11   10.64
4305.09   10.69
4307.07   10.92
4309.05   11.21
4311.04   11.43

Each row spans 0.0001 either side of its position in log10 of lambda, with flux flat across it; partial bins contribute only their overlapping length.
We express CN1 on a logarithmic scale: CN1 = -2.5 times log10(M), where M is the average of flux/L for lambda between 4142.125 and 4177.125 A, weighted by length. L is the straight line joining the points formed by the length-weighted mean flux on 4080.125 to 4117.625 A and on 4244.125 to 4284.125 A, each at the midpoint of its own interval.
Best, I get -0.10 mag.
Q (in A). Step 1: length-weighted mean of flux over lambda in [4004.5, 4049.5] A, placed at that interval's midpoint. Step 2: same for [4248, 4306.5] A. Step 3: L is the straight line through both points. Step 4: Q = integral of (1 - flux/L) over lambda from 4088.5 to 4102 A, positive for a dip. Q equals 2.3 A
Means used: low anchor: 13.2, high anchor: 11.6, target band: 10.5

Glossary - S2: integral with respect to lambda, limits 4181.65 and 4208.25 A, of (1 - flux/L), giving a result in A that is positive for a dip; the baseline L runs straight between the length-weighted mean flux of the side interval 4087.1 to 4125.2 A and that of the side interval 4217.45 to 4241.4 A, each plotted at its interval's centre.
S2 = -1.4 A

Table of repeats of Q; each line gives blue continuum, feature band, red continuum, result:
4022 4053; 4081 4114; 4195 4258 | 5.3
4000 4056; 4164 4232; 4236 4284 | 1.6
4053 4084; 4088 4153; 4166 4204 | 3.8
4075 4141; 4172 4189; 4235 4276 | 0.7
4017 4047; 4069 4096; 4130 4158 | 1.7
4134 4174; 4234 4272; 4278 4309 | -0.9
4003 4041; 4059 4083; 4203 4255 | 0.4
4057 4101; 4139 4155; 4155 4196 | -1.2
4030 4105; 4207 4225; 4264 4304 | -0.6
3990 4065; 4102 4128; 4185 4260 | 3.3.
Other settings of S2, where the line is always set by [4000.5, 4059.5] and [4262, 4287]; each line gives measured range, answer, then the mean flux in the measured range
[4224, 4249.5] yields 0.7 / 11.4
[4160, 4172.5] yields 0.2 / 12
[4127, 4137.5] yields 0.1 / 12.3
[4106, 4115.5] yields 1.9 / 10.1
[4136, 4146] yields -0.2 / 12.6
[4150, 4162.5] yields -0.2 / 12.5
